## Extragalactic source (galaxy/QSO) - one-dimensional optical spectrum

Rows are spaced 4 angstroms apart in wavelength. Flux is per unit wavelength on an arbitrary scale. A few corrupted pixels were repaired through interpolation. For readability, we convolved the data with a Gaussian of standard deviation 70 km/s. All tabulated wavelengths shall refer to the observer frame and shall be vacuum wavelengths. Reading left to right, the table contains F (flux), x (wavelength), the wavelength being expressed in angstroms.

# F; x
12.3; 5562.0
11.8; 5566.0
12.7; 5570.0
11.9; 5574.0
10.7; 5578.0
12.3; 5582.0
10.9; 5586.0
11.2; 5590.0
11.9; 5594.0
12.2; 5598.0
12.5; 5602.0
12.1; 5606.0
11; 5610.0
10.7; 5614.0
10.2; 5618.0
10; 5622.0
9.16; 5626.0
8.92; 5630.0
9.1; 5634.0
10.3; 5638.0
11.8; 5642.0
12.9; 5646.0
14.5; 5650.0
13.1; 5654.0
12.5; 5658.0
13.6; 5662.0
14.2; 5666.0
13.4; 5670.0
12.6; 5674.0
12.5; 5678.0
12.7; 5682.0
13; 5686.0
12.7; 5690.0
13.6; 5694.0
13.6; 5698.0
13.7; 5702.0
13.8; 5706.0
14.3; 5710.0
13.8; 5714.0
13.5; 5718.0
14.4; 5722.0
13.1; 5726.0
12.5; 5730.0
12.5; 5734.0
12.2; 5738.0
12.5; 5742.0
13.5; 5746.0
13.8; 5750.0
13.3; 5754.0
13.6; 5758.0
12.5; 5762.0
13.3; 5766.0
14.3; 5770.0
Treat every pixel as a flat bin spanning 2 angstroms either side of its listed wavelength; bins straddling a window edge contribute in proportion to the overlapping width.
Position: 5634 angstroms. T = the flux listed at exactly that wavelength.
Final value 9.1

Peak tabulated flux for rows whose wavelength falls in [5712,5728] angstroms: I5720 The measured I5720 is 14.4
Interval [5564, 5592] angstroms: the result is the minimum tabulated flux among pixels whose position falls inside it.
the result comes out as 10.7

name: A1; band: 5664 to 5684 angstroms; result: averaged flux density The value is 13.1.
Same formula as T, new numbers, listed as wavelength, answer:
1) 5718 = 13.5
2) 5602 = 12.5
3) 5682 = 12.7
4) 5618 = 10.2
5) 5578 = 10.7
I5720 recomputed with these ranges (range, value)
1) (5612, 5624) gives 10.7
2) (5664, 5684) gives 14.2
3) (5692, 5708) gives 13.8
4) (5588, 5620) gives 12.5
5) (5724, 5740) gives 13.1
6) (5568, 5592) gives 12.7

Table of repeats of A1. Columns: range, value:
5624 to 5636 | 9.06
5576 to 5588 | 11.3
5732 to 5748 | 12.7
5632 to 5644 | 10.4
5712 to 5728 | 13.7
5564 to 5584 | 11.9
